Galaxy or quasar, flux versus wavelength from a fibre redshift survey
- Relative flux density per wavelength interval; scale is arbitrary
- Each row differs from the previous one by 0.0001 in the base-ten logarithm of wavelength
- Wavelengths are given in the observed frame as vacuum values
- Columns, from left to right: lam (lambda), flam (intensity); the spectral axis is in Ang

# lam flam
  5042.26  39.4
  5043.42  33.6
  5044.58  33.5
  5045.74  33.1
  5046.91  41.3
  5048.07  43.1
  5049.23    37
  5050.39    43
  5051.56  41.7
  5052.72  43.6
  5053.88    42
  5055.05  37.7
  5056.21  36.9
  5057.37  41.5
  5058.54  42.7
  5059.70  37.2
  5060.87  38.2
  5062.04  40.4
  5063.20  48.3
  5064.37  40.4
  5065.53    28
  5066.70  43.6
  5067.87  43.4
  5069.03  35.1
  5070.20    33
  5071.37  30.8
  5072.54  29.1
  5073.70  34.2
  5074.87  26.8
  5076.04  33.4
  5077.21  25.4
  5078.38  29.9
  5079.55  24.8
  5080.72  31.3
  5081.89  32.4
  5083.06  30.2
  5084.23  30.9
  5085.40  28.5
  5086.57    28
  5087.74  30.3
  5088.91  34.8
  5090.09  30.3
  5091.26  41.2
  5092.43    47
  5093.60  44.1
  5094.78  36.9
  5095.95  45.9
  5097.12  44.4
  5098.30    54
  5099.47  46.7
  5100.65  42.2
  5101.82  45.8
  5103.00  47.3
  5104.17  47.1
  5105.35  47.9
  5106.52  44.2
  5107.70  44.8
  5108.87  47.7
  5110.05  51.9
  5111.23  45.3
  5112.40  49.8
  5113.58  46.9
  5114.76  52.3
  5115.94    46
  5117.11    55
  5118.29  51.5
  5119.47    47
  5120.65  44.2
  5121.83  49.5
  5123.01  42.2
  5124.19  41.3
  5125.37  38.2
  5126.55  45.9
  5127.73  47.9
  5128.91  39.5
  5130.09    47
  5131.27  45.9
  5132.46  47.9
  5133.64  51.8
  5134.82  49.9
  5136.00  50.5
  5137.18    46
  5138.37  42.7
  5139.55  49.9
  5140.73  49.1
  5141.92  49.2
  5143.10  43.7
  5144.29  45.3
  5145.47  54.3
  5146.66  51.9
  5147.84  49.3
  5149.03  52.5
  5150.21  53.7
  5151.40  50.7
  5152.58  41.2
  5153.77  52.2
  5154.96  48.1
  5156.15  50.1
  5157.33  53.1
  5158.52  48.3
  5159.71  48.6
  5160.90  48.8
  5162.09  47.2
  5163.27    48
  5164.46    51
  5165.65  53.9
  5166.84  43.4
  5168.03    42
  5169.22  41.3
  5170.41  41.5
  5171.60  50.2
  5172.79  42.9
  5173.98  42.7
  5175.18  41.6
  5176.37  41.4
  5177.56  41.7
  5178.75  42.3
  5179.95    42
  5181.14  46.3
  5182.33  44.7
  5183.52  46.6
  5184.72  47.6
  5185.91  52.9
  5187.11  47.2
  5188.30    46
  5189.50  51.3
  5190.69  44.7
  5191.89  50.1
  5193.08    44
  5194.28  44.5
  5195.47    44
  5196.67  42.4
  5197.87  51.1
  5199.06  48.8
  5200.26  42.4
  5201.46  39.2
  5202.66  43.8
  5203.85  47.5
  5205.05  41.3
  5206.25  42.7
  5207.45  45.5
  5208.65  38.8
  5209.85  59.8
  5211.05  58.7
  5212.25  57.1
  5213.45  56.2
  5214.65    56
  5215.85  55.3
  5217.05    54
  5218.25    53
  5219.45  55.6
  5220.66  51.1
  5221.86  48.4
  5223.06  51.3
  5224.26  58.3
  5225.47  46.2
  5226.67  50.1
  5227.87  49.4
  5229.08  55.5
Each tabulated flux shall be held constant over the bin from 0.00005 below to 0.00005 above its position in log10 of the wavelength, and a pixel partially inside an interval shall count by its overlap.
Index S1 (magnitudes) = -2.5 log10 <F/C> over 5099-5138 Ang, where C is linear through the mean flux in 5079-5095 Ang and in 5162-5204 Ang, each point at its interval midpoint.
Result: -0.24 mag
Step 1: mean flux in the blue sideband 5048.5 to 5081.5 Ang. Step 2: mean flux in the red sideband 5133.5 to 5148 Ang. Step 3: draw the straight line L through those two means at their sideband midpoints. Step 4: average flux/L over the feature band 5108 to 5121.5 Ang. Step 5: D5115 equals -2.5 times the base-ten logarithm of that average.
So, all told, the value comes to -0.102 mag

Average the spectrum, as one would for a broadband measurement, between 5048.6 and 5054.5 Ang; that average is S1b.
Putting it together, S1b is 41.4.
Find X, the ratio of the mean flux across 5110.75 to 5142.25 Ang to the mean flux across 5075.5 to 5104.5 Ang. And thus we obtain 1.27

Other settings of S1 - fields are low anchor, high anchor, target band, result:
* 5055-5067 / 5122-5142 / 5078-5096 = 0.235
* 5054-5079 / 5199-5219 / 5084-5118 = -0.108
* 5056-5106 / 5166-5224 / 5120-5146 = -0.110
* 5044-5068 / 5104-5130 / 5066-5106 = 0.171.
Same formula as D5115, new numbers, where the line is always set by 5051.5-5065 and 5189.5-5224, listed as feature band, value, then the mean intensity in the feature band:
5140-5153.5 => -0.082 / 49.3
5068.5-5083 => 0.342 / 30.5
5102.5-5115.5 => -0.098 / 47.7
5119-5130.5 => 0.007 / 44.2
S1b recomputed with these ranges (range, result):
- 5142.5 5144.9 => 44.7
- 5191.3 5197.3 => 45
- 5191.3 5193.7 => 47.1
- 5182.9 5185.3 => 47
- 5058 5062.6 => 39.6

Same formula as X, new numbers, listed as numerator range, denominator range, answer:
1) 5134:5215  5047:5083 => 1.30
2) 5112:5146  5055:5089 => 1.38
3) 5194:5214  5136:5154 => 0.97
